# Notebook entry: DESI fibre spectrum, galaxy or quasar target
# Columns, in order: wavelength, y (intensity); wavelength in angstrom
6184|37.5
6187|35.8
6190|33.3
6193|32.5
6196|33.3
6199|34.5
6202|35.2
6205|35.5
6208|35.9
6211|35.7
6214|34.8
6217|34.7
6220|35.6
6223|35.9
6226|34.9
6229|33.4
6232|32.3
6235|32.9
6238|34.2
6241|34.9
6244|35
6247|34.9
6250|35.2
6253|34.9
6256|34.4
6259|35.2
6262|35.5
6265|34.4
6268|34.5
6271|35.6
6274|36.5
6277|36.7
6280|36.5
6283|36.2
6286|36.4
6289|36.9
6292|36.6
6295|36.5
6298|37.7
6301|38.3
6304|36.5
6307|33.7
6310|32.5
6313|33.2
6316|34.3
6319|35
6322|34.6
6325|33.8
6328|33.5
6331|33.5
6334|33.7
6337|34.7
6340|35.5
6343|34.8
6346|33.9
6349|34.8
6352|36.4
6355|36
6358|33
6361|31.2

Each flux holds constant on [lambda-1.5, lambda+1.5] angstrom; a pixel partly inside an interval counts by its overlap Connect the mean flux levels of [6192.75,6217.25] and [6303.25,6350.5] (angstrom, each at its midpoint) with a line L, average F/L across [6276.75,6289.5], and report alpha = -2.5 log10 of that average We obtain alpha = -0.06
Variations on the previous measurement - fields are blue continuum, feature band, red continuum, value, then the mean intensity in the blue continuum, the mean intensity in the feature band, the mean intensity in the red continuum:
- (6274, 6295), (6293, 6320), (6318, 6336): 0.00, 36.5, 35.3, 34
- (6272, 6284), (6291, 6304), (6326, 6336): -0.05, 36.5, 37.2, 33.6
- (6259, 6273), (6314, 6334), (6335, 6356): 0.03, 35.1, 34.1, 35.1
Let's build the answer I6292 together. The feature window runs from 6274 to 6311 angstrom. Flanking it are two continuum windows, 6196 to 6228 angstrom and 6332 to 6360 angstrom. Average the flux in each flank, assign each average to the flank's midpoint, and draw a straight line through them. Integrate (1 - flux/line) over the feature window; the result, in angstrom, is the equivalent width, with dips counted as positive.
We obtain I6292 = -1.5 angstrom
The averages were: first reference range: 35.1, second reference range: 34.7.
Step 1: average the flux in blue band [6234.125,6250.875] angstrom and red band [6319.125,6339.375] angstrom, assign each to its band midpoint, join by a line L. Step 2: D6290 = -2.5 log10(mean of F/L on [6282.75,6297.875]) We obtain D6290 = -0.07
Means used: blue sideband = 34.6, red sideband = 34.1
